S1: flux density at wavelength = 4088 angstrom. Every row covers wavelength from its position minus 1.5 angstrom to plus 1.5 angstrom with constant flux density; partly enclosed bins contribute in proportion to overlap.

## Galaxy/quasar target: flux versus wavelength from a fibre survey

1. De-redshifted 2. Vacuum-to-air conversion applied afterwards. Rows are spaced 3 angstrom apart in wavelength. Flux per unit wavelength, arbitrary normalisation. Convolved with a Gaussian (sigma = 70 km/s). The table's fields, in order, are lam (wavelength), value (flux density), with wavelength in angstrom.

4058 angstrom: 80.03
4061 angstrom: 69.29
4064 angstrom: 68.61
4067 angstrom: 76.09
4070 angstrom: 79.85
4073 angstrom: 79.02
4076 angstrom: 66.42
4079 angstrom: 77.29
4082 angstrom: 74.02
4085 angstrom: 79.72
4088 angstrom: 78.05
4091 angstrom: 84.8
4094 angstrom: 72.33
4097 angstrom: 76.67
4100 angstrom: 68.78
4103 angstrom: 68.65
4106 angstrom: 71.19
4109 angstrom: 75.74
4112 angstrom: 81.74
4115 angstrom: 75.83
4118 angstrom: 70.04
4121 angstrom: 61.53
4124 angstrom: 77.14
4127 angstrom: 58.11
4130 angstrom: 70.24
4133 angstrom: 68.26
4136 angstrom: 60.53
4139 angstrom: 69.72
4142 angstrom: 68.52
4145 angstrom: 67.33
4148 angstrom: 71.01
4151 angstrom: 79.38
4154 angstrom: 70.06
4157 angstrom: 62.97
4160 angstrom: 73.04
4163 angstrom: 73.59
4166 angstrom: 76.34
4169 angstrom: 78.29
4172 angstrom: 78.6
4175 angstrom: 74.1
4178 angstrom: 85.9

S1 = 78.05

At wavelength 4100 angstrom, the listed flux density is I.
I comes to 68.78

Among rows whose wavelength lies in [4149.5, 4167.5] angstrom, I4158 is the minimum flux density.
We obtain 62.97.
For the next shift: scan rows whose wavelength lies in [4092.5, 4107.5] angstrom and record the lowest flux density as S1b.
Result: 68.65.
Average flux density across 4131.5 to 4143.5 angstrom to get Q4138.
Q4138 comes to 66.8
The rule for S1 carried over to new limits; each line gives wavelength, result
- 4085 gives 79.72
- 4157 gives 62.97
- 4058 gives 80.03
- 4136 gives 60.53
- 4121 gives 61.53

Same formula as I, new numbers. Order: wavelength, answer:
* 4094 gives 72.33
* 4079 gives 77.29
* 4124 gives 77.14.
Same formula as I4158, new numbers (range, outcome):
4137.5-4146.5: 67.33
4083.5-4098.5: 72.33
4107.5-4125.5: 61.53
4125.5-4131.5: 58.11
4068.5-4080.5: 66.42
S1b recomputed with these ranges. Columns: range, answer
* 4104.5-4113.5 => 71.19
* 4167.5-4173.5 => 78.29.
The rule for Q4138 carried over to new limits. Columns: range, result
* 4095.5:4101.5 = 72.7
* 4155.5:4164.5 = 69.9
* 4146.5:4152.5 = 75.2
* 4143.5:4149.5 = 69.2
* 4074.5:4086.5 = 74.4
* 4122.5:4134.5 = 68.4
